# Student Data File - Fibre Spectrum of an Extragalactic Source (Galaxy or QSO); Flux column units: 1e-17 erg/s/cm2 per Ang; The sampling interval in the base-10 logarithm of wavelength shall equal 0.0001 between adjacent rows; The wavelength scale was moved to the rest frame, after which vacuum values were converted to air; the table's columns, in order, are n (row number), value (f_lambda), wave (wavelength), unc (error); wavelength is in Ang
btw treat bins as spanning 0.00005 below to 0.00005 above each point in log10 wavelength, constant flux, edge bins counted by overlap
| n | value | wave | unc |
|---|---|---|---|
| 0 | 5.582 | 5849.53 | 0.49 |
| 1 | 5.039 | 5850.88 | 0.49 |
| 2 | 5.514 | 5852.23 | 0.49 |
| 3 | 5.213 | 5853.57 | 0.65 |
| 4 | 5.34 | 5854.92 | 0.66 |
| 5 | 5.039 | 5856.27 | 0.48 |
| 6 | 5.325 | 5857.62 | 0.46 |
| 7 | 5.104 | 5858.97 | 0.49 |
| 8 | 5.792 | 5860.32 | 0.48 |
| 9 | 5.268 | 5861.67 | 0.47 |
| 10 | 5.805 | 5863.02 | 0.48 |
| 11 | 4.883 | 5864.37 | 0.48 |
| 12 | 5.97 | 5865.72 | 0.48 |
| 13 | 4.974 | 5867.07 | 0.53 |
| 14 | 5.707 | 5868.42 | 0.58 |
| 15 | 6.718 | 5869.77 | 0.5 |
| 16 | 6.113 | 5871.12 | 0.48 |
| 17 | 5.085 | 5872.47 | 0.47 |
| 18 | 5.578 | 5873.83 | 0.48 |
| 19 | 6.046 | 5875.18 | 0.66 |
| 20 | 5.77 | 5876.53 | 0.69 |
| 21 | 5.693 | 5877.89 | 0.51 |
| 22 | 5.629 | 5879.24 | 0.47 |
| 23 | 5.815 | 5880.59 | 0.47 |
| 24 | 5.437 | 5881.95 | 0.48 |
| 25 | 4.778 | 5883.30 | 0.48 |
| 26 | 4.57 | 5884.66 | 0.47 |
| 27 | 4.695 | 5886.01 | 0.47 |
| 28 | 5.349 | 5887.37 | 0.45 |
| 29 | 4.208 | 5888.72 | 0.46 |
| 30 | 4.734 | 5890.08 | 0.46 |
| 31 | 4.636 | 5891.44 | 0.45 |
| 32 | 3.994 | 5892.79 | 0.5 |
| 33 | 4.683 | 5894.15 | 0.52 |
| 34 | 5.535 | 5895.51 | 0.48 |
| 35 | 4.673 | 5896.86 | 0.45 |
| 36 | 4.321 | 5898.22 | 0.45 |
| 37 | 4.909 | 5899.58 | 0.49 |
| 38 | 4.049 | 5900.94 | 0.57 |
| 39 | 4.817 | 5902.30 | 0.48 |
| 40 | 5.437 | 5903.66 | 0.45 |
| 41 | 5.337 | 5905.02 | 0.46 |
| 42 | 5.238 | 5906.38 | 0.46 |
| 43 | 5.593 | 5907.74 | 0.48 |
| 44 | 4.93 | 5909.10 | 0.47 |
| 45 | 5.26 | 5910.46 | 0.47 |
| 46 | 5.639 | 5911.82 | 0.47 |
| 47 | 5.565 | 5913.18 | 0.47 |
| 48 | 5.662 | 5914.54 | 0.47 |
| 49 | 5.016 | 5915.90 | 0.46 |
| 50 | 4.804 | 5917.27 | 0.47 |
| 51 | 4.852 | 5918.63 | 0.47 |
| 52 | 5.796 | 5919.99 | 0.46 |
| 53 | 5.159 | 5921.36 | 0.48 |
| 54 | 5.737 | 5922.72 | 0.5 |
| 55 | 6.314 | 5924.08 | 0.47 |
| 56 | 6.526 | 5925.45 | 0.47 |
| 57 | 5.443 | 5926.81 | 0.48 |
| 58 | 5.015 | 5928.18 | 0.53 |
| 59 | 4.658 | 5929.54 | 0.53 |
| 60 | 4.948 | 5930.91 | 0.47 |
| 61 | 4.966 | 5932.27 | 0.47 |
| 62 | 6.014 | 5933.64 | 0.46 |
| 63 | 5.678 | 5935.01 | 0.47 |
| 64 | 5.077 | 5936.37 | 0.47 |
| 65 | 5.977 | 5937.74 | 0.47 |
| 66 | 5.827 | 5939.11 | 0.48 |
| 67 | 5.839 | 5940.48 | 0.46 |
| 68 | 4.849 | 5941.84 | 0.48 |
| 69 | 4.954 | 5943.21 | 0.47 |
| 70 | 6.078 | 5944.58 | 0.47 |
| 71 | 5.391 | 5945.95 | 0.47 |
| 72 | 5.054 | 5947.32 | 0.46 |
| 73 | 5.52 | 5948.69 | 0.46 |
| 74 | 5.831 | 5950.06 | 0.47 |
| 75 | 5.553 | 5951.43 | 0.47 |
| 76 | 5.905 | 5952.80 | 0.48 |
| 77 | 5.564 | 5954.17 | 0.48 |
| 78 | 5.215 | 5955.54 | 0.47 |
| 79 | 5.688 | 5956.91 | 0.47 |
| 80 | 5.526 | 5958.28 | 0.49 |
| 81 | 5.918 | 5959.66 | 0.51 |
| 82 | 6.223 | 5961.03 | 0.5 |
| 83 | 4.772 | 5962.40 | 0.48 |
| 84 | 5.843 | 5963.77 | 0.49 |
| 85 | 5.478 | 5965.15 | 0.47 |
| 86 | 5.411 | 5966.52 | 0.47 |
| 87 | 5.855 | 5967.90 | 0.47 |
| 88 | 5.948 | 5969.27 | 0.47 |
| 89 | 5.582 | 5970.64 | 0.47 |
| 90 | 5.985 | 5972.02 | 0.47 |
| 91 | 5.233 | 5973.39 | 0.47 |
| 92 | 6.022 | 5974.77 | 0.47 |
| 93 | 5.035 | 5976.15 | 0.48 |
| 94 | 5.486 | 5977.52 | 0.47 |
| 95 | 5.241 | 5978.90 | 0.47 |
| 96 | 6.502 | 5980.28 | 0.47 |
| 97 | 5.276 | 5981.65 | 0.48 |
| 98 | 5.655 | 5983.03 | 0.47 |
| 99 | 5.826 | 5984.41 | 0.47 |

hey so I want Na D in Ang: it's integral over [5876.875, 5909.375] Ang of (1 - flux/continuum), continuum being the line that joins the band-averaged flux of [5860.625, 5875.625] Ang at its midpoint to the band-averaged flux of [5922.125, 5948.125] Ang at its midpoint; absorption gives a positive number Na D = 3.6 Ang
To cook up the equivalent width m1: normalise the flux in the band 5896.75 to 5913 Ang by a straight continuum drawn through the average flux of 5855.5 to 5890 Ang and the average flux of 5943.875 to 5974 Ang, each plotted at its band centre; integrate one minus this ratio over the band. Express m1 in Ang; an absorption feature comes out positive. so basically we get 1.29 Ang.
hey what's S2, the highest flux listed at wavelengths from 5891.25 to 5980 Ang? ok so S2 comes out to 6.526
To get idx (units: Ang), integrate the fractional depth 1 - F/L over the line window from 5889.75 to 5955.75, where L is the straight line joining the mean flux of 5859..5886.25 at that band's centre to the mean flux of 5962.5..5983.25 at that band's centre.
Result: 3.4 Ang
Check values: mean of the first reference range 5.52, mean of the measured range 5.28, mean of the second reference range 5.61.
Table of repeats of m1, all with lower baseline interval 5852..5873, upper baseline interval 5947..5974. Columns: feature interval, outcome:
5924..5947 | 0.5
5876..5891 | 1.0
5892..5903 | 1.8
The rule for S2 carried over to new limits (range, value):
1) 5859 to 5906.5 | 6.718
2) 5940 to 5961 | 6.078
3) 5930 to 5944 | 6.014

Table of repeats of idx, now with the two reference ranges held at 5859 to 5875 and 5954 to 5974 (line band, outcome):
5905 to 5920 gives 0.9 Ang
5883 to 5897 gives 2.3 Ang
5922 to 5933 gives 0.3 Ang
